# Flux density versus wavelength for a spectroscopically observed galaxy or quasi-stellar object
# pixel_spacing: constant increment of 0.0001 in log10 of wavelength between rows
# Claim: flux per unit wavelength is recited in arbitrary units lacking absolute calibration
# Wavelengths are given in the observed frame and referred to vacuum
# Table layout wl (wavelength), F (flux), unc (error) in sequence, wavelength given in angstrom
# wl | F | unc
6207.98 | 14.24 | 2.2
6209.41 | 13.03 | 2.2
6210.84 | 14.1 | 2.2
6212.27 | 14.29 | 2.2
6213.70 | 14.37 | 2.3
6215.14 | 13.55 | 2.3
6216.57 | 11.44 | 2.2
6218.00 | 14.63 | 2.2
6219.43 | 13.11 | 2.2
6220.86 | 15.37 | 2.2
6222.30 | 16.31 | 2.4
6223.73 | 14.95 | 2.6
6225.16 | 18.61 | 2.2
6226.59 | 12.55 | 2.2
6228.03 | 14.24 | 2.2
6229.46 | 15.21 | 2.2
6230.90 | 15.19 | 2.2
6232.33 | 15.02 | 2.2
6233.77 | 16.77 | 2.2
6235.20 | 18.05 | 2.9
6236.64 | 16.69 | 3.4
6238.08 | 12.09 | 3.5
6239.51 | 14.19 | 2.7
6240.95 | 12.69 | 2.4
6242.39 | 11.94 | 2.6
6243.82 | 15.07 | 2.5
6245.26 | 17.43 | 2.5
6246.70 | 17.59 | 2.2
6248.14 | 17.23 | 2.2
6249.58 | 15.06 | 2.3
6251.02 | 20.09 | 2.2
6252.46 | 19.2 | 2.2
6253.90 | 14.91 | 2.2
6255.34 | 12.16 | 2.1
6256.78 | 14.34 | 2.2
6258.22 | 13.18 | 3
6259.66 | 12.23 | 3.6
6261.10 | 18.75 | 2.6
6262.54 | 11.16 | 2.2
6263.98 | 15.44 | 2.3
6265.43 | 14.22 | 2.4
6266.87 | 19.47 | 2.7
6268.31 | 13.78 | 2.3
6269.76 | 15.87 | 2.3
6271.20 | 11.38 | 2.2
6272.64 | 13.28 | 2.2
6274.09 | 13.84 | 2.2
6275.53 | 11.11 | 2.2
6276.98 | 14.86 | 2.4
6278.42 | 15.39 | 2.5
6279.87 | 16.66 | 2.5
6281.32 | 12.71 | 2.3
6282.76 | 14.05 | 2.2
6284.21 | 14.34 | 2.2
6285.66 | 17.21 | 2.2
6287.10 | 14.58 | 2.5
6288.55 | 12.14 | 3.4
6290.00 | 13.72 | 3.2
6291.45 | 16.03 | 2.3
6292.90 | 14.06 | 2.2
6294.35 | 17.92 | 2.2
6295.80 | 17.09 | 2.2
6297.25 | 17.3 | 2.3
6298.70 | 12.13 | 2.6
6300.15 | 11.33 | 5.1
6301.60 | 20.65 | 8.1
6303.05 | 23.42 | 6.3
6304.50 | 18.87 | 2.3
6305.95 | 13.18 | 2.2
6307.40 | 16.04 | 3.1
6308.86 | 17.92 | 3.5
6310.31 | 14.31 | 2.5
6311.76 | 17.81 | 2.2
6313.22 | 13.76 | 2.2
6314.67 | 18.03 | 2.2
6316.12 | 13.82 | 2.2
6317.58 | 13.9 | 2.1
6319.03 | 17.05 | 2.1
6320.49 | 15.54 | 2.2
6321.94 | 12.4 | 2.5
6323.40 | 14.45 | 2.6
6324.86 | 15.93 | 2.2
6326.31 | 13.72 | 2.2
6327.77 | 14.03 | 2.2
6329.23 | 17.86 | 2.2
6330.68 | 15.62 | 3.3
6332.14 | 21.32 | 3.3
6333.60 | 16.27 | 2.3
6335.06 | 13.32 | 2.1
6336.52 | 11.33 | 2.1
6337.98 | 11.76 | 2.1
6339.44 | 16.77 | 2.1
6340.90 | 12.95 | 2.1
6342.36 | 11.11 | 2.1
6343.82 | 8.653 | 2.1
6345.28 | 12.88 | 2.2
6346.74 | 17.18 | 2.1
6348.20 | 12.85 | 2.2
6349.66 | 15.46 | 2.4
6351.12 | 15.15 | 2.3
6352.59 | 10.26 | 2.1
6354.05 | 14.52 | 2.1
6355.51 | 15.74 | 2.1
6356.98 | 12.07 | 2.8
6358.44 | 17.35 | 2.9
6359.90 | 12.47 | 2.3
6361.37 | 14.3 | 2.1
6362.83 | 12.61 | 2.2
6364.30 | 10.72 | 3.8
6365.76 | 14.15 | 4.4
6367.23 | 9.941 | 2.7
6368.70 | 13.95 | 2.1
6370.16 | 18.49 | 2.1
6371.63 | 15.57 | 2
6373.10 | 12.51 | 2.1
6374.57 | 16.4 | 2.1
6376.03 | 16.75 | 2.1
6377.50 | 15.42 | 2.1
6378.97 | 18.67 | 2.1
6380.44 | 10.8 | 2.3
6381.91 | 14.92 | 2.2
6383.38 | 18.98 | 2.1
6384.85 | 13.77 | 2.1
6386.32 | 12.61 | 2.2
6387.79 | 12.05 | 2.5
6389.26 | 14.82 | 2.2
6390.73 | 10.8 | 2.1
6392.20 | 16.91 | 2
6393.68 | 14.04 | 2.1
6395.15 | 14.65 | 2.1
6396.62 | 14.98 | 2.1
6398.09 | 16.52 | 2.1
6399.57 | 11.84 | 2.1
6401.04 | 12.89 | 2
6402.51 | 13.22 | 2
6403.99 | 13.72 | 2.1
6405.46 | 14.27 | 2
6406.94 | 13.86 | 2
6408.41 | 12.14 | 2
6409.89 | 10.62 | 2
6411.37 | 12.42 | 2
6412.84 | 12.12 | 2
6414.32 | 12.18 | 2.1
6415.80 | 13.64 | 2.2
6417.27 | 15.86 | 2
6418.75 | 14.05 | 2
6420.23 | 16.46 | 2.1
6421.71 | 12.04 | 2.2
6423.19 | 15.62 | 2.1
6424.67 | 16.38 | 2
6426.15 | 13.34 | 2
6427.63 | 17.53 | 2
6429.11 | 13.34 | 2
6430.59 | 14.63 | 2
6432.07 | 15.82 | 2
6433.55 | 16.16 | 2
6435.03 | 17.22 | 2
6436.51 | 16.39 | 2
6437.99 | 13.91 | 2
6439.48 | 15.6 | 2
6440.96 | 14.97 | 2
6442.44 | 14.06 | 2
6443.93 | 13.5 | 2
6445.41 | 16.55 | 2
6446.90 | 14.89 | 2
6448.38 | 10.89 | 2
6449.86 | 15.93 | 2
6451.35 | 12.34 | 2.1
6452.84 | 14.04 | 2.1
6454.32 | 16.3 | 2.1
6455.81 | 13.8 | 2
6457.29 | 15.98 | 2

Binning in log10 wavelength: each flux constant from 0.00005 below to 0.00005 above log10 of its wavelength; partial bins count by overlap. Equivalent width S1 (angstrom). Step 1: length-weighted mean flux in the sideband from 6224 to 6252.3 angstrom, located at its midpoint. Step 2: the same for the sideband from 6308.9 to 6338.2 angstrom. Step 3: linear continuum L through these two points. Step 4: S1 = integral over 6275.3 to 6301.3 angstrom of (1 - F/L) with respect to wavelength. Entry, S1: 1.08 angstrom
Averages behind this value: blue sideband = 15.6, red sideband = 15.2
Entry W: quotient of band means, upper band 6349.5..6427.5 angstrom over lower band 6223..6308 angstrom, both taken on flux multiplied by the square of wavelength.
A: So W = 1.0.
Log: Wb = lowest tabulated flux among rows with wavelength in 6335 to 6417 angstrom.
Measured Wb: 8.653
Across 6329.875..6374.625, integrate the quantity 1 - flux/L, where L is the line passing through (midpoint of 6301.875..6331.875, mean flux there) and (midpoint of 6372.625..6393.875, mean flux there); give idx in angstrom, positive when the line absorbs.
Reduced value 3.9 angstrom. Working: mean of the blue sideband 16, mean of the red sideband 14.7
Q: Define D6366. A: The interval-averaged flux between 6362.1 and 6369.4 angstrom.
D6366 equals 12.3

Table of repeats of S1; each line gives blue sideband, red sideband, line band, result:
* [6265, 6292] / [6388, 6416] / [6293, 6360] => -4.90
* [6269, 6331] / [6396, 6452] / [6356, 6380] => 0.44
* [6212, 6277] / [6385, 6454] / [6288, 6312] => -2.42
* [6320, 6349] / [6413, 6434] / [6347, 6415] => 2.59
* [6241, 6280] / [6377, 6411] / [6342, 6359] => 0.81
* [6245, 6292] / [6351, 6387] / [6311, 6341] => -1.23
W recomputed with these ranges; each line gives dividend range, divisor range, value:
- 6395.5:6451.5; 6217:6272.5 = 1.00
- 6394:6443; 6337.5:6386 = 1.03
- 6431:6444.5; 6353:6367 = 1.16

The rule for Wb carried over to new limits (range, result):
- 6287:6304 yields 11.33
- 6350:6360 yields 10.26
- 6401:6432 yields 10.62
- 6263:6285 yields 11.11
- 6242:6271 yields 11.16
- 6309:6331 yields 12.4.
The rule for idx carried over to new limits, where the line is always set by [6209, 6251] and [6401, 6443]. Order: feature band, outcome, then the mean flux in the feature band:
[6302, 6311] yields -1.7 angstrom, 17.4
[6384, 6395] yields 0.6 angstrom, 13.7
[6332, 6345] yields 1.1 angstrom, 13.3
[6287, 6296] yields -0.1 angstrom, 15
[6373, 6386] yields -0.9 angstrom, 15.4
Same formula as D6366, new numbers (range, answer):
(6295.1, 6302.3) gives 15.7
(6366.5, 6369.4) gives 11.9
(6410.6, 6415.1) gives 12.2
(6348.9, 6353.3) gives 13.6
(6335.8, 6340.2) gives 13.3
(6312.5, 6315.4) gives 15.9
